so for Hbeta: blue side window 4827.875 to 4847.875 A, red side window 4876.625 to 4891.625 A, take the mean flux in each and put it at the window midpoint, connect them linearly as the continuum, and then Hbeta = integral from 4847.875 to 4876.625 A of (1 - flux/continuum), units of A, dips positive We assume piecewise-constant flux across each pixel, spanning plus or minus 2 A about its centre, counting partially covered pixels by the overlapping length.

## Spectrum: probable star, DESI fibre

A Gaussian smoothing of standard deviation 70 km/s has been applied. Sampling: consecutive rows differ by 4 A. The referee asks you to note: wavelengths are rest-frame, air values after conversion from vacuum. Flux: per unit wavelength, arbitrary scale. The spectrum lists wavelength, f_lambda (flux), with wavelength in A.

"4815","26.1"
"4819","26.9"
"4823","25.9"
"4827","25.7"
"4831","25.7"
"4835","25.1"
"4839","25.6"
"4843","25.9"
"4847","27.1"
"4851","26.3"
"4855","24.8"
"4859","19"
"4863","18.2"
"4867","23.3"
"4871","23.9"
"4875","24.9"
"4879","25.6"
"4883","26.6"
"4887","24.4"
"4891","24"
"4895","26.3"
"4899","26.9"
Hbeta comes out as 2.8 A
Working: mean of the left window 25.8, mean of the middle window 23.1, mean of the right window 25.2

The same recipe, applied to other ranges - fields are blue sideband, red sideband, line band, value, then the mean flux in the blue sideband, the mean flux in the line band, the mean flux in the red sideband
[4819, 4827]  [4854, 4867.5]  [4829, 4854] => -2.60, 26.1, 25.9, 20.8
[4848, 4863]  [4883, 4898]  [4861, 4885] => 0.38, 22.9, 23.8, 25.3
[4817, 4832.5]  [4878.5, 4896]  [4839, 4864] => 1.77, 26.1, 23.9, 25.3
